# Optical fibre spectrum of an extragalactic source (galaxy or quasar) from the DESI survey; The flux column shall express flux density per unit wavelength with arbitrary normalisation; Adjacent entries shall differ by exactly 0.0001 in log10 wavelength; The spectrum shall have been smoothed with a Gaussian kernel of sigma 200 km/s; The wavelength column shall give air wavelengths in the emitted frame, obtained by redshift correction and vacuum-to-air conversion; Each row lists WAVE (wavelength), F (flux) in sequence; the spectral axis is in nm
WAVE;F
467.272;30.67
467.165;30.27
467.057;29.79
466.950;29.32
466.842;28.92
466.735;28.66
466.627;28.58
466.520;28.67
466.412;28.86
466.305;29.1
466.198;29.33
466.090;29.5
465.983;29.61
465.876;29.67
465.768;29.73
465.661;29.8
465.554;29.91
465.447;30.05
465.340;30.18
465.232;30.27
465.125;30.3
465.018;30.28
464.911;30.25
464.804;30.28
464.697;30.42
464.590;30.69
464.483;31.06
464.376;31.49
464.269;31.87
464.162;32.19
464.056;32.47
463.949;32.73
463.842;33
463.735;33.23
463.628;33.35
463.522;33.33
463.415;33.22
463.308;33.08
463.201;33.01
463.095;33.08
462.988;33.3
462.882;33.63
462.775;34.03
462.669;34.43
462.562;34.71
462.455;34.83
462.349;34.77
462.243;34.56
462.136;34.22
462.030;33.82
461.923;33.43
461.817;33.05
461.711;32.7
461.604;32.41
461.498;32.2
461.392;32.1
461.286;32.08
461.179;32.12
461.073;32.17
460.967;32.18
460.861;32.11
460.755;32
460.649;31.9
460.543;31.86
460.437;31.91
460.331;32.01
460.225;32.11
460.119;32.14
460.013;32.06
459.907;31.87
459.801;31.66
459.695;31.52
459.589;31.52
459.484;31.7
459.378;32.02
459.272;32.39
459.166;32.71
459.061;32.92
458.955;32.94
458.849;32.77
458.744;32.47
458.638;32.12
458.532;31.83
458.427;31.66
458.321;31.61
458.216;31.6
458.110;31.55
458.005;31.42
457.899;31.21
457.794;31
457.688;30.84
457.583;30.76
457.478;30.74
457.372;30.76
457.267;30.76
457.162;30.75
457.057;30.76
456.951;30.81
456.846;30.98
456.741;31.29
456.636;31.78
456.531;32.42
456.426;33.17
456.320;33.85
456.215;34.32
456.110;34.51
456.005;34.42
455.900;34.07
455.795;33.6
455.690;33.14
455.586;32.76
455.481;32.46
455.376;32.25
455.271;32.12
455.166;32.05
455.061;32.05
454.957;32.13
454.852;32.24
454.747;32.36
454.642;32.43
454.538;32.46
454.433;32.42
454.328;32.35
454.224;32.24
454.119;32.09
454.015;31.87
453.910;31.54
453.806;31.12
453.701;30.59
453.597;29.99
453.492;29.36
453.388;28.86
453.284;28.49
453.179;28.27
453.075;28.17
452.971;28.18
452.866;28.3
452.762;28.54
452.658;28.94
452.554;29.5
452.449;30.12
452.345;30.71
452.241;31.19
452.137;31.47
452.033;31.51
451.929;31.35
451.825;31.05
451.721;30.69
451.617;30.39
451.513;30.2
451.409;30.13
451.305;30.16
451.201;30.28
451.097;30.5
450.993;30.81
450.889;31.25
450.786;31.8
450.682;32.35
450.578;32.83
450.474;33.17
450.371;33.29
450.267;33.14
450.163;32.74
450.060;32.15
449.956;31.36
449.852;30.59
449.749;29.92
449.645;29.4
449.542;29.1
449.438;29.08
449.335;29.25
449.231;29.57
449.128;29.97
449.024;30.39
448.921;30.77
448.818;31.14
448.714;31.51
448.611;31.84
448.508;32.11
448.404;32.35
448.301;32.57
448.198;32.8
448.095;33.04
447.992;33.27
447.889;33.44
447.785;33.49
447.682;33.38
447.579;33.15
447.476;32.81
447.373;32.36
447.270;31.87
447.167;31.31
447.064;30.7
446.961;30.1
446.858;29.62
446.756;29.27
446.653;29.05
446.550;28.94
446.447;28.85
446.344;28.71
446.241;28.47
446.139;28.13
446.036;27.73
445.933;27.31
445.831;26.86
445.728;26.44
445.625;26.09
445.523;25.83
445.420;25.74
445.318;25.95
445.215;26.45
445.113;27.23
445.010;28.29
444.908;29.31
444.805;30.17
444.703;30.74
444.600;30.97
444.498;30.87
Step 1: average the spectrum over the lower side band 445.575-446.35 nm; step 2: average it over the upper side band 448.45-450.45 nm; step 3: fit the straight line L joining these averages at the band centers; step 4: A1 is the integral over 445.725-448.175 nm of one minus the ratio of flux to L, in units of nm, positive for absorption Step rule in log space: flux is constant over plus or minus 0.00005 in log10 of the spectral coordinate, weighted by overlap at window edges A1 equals -0.17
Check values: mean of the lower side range 27.4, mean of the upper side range 30.9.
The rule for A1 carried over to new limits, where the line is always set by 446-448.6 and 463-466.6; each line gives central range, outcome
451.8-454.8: 0.055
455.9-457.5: -0.056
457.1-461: -0.087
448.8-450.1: 0.040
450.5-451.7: 0.004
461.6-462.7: -0.103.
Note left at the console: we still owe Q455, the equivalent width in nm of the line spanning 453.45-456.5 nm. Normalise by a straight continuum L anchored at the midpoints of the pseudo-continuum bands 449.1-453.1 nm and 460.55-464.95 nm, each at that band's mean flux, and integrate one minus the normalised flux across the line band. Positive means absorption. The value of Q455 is -0.11 nm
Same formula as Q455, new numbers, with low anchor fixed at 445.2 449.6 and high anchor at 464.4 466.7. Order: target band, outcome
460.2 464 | -0.40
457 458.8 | -0.08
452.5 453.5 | 0.05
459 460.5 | -0.11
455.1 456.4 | -0.14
